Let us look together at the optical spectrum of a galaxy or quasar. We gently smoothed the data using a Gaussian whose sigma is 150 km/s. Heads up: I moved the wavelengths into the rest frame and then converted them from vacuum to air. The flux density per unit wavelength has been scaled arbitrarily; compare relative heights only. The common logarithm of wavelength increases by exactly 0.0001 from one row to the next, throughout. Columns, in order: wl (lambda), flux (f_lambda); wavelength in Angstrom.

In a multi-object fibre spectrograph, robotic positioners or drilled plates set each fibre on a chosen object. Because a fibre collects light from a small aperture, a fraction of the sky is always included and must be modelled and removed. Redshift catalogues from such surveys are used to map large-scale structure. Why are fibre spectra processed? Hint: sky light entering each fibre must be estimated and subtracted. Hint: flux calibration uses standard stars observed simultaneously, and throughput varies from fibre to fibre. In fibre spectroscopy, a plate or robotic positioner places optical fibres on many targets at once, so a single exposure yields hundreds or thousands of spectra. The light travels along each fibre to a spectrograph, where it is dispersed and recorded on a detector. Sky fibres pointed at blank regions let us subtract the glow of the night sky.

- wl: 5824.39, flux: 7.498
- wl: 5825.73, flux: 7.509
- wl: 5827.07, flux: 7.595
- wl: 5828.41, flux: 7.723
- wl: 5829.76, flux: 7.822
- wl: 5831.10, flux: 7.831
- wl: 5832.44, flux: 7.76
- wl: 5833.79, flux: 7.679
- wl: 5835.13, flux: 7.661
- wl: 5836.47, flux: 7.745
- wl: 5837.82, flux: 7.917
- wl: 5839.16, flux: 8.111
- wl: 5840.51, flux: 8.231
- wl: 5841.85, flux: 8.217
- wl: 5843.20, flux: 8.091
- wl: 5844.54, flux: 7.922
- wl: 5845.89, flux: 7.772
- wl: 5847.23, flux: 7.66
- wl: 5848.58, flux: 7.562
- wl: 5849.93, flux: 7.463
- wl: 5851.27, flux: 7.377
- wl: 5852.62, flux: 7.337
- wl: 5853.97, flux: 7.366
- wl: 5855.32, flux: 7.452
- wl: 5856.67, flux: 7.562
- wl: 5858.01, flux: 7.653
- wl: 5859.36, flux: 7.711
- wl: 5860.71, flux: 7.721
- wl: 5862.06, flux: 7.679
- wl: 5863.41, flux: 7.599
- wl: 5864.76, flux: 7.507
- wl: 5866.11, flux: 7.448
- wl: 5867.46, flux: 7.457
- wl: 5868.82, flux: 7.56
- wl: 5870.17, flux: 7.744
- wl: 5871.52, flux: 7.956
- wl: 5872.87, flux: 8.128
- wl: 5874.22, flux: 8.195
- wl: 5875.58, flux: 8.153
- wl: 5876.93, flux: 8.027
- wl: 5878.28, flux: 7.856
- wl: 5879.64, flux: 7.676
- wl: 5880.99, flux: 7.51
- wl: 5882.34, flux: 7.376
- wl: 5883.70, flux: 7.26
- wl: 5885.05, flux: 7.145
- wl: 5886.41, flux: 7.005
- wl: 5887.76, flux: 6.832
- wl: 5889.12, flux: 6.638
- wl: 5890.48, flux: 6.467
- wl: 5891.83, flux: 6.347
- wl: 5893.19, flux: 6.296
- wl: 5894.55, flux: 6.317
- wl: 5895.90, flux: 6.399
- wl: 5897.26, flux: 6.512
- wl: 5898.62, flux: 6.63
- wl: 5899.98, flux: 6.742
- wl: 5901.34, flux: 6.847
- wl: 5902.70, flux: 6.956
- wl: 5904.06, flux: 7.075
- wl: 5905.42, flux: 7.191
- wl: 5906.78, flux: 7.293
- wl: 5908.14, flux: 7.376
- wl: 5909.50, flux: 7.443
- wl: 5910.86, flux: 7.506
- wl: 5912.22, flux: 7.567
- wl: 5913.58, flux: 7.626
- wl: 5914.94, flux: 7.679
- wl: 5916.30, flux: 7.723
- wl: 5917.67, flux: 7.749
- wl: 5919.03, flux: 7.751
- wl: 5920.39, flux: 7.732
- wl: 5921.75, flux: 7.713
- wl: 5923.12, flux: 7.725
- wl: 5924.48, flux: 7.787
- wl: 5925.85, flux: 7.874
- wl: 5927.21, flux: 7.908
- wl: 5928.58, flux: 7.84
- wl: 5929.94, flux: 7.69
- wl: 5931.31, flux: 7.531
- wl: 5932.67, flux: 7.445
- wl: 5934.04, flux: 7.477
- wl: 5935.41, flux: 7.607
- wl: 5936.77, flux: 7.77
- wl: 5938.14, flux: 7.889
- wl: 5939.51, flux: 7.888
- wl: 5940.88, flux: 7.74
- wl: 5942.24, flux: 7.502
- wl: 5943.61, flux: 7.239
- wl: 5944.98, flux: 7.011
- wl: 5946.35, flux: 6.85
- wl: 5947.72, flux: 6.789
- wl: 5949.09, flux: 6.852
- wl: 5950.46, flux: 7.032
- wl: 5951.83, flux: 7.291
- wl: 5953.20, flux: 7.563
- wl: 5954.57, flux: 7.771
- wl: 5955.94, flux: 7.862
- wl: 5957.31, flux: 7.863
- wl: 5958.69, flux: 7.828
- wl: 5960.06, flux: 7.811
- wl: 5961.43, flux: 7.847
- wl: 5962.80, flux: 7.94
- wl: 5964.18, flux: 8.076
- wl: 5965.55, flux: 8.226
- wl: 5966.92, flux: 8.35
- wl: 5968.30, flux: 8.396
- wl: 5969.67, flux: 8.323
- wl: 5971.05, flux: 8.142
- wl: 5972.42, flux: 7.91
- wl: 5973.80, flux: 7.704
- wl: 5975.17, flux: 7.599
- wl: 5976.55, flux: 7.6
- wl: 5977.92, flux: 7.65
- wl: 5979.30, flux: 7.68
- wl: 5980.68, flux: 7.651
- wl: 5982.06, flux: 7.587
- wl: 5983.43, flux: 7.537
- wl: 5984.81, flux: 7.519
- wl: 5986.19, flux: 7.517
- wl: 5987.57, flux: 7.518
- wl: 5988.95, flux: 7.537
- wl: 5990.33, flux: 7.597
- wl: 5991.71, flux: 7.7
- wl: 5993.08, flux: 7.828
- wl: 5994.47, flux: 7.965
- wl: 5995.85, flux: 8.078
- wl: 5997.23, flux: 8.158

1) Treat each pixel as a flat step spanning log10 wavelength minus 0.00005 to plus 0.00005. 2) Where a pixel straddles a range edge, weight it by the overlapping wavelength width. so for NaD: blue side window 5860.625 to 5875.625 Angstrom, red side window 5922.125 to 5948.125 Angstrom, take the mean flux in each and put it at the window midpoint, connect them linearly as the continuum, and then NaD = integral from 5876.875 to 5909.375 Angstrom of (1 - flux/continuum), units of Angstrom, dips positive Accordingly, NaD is 3.0 Angstrom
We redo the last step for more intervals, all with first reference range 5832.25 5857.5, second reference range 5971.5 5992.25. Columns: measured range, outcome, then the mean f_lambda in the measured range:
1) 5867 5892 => 0.8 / 7.46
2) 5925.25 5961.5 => 0.5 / 7.54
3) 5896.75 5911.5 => 1.2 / 7.05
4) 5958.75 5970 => -0.7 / 8.1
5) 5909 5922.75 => 0.0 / 7.65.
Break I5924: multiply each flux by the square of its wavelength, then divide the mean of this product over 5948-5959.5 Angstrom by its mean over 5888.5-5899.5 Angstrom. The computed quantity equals 1.2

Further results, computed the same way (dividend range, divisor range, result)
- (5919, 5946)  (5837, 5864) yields 1.02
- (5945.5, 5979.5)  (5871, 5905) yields 1.11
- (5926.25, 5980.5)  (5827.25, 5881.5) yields 1.03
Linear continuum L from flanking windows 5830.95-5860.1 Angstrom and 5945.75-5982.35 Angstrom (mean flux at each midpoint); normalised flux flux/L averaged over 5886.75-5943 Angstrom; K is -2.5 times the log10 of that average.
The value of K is 0.06 mag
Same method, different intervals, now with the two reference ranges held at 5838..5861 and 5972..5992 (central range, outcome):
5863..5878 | -0.01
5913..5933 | -0.01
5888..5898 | 0.19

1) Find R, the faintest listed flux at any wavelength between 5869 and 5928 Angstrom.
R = 6.296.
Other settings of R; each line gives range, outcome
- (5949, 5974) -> 6.852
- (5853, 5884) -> 7.26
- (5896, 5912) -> 6.512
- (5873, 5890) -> 6.638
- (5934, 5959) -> 6.789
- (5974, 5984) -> 7.537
